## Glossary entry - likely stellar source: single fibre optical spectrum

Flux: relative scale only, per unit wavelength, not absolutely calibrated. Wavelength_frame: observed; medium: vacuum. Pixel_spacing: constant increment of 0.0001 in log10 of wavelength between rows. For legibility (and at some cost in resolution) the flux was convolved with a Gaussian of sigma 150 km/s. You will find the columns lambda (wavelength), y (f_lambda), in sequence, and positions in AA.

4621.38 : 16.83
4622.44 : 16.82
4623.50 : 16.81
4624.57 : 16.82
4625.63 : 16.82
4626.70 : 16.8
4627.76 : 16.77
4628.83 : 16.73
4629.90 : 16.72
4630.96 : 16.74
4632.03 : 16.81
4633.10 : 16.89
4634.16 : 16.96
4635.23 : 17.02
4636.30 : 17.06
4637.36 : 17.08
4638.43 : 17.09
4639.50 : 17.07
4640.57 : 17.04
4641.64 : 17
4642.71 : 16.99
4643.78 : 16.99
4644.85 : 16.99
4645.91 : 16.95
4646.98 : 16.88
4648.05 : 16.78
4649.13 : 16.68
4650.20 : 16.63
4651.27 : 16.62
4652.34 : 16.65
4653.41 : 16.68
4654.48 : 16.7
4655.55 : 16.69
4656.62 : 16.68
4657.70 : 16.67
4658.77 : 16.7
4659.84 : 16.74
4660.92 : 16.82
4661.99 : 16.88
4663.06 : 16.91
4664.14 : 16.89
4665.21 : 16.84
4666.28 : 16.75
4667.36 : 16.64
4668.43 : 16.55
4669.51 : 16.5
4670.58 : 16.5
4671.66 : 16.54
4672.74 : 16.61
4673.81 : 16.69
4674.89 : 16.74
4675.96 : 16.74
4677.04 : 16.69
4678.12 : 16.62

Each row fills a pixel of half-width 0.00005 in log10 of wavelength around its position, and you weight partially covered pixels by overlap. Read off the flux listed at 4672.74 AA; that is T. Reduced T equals 16.61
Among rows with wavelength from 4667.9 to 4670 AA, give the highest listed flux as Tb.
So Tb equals 16.55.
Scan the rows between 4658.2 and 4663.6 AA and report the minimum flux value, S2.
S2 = 16.7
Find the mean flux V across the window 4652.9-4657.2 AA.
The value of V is 16.7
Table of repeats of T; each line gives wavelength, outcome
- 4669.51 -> 16.5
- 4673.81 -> 16.69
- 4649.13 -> 16.68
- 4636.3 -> 17.06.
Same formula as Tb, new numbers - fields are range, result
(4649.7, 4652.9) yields 16.65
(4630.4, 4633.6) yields 16.89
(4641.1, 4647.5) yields 17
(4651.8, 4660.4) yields 16.74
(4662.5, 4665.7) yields 16.91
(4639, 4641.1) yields 17.07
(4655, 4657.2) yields 16.69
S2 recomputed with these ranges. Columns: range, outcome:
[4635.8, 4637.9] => 17.06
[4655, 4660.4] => 16.67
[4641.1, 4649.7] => 16.68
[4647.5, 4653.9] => 16.62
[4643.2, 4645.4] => 16.99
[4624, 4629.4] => 16.73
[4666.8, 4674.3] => 16.5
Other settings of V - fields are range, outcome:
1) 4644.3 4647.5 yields 17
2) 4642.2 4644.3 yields 17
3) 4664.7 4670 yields 16.7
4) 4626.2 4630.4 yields 16.7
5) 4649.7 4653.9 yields 16.7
